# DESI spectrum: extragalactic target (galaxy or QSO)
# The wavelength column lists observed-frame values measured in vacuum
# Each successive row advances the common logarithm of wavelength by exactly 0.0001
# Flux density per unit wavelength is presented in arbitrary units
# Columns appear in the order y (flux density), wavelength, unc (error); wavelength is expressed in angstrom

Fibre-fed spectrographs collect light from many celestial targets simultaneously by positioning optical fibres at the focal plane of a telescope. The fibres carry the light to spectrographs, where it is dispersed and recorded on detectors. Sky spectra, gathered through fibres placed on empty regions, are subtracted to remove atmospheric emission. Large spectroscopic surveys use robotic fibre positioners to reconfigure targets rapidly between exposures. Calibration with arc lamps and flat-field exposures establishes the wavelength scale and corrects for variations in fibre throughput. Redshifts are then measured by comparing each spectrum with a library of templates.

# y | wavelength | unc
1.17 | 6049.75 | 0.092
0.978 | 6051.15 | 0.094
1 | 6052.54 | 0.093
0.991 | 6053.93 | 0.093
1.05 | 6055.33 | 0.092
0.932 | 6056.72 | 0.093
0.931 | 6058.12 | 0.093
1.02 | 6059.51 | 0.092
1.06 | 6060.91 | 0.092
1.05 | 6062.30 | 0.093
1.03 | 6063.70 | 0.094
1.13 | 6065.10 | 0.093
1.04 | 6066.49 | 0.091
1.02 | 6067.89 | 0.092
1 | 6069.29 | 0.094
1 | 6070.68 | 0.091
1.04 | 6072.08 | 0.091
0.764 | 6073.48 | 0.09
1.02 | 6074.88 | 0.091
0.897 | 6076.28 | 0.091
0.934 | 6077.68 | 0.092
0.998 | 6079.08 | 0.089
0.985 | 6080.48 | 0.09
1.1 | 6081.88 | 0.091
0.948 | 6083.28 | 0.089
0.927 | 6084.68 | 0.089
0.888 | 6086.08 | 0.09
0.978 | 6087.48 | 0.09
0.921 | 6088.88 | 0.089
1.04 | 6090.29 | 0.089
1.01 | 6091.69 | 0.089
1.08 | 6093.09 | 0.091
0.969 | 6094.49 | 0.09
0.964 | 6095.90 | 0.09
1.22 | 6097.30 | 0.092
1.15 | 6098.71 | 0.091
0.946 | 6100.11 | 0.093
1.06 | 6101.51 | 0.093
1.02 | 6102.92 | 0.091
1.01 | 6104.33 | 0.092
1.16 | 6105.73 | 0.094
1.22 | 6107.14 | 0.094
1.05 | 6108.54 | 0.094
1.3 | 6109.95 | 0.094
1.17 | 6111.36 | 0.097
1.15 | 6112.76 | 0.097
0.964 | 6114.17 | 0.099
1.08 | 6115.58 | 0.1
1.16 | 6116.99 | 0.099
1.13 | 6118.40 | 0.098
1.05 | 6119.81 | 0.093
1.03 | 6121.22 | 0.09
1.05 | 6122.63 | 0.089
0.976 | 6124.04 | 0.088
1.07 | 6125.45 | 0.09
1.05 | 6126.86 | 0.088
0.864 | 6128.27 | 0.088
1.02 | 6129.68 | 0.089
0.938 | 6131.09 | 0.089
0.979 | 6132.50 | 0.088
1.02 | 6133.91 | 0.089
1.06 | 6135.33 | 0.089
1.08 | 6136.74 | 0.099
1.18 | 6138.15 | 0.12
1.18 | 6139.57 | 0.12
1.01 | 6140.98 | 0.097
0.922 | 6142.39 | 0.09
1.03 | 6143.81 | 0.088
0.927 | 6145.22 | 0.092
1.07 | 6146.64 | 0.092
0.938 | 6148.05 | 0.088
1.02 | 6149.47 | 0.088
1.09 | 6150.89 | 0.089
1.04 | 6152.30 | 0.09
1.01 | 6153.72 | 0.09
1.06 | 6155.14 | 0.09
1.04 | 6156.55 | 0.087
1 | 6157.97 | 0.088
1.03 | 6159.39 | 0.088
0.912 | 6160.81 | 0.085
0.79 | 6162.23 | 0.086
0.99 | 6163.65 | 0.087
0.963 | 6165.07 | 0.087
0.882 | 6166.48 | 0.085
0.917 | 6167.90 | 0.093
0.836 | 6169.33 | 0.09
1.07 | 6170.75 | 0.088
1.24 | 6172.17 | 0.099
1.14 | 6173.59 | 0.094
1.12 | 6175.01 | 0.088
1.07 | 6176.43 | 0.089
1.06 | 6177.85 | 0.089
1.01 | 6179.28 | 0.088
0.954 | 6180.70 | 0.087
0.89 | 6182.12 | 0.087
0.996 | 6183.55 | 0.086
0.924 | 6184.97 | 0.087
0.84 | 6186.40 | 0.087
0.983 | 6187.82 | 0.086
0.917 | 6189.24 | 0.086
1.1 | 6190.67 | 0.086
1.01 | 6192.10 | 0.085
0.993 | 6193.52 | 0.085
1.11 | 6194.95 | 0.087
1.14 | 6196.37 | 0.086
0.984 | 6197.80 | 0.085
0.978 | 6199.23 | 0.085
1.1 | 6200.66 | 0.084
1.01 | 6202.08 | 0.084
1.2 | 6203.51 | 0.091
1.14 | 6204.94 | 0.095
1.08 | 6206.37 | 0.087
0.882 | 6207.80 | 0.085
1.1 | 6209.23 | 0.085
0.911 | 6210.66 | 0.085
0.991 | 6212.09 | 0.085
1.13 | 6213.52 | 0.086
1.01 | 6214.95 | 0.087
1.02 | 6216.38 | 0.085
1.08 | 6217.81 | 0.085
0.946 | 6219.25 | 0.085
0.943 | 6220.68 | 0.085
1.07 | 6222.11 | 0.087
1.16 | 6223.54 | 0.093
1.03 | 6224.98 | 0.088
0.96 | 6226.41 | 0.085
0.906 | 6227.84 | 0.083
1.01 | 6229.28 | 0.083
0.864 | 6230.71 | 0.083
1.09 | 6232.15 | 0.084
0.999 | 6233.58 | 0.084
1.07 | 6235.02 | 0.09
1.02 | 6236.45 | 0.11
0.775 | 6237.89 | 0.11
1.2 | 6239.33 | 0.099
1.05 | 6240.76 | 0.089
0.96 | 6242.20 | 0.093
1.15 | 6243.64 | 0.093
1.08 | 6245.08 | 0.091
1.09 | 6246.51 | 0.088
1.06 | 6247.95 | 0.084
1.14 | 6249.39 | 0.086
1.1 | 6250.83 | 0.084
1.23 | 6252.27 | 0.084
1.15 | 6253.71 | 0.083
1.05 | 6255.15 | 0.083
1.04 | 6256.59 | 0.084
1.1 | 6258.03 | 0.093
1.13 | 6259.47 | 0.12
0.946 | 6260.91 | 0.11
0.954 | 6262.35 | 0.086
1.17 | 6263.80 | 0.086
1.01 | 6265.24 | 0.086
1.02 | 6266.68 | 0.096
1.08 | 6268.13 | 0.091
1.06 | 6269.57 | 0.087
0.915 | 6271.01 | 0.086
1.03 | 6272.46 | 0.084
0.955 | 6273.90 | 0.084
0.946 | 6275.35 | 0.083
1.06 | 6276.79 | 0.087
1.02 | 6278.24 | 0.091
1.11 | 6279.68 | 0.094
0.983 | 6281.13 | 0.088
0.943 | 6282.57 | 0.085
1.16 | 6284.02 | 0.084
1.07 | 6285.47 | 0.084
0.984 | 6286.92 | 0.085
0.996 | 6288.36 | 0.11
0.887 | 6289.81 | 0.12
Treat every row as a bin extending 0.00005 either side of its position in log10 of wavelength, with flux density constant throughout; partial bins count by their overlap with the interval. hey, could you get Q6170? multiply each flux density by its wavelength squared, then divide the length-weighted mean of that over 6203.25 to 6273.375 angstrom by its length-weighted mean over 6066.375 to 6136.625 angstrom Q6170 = 1.06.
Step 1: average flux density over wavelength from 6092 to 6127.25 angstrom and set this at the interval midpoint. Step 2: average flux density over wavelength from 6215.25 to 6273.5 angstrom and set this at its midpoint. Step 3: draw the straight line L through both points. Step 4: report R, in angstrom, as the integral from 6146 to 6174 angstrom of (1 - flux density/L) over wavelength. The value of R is 1.7 angstrom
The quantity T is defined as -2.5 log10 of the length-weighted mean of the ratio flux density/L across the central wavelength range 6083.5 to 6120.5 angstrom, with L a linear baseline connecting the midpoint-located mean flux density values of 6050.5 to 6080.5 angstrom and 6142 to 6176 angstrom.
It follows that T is -0.07 mag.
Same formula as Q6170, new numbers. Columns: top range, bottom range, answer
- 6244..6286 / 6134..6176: 1.07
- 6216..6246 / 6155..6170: 1.10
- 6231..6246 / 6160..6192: 1.07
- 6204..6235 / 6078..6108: 1.03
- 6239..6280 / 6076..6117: 1.07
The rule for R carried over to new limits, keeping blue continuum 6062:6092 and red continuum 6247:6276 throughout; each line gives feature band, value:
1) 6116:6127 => -0.69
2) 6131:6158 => -0.57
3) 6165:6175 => 0.03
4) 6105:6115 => -1.46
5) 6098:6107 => -0.65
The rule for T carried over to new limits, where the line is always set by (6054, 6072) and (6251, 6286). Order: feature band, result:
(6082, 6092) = 0.06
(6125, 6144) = 0.00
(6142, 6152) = 0.03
